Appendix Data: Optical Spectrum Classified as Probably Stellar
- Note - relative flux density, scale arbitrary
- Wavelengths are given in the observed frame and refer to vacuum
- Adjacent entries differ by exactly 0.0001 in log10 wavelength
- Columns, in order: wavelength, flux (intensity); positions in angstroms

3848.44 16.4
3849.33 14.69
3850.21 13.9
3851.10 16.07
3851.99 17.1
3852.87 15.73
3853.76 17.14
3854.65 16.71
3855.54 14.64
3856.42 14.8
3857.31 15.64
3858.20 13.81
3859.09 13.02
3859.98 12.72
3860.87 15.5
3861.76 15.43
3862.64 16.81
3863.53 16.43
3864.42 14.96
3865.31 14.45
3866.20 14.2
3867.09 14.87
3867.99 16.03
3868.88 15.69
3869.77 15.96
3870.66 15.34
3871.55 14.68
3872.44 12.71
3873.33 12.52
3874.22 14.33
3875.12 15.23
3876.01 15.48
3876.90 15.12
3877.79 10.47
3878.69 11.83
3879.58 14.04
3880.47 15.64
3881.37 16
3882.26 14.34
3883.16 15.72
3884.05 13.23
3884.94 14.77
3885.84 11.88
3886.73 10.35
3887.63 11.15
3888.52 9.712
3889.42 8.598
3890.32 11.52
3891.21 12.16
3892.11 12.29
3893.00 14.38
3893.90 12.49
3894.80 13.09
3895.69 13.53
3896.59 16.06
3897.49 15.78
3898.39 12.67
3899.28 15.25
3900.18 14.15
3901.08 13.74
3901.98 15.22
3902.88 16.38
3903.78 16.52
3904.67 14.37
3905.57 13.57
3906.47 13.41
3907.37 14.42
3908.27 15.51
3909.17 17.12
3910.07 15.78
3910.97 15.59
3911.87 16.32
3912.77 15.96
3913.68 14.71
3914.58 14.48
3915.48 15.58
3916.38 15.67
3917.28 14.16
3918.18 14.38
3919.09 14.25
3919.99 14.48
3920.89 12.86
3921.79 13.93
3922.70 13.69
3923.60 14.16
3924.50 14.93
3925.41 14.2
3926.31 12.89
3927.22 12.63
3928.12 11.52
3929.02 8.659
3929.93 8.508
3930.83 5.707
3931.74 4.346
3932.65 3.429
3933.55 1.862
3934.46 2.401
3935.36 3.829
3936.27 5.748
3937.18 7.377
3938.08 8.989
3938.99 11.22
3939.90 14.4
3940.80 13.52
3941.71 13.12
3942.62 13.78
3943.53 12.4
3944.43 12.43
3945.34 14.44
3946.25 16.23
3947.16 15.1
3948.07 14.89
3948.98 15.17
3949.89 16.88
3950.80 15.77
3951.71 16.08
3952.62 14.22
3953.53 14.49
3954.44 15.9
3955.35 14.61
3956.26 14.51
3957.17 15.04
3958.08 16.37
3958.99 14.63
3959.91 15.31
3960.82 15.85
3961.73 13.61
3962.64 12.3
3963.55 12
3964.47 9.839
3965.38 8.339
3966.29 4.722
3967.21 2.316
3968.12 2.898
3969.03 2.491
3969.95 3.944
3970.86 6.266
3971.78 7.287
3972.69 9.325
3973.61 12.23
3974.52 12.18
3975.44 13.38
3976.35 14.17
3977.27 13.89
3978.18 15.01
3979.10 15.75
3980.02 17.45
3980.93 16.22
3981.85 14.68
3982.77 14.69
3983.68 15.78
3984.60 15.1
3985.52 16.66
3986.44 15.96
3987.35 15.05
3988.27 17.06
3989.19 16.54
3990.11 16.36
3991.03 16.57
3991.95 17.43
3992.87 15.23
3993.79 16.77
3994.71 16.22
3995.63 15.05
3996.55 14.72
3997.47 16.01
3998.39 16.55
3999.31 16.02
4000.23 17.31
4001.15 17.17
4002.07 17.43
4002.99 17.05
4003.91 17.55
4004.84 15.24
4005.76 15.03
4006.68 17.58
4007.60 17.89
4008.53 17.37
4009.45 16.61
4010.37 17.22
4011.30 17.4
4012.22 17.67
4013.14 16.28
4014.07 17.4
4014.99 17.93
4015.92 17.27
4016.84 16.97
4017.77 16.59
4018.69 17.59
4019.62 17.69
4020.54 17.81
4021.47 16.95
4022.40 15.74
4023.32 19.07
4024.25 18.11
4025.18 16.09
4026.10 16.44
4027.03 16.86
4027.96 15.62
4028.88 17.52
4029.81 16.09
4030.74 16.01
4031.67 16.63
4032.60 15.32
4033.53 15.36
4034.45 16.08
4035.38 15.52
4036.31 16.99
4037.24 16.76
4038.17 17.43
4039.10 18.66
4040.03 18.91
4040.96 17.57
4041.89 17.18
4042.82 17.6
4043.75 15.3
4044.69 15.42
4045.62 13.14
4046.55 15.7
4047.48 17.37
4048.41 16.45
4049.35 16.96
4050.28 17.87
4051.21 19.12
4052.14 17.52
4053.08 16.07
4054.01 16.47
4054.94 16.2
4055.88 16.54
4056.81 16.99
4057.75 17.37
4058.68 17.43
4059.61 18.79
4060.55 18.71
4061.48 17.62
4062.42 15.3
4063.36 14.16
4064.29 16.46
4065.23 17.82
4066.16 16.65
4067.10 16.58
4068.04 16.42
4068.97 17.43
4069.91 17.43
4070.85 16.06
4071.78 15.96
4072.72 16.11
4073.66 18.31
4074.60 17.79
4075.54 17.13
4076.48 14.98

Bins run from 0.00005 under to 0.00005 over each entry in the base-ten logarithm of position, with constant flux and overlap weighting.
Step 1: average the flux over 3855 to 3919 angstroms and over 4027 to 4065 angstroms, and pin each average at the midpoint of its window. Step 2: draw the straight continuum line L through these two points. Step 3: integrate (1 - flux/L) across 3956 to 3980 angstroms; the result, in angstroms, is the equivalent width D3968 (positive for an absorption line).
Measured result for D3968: 6.99 angstroms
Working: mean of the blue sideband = 14.3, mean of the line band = 11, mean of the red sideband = 16.7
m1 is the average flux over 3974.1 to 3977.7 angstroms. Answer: 13.4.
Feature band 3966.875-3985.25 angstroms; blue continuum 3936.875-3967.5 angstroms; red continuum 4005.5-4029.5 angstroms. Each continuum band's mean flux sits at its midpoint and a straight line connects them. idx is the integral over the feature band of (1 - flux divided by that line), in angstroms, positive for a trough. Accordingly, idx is 4.2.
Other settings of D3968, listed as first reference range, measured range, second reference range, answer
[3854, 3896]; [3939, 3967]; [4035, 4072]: 2.7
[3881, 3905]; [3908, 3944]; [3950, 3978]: 2.4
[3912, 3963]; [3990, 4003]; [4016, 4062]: -1.1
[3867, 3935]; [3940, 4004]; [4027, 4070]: 4.6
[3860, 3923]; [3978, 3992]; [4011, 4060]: 0.0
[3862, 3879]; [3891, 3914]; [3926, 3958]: -2.5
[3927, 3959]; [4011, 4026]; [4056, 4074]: -2.4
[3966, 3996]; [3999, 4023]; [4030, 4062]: -3.8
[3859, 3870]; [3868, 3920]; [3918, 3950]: -2.9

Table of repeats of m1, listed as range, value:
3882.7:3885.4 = 14.6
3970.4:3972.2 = 6.75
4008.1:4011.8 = 17.2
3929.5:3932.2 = 6.15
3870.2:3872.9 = 14.3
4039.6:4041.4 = 18.2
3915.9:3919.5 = 14.6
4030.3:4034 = 15.8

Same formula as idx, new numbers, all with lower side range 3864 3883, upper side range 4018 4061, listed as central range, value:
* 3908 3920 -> -0.2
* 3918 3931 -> 2.3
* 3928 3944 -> 7.4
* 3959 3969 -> 3.9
